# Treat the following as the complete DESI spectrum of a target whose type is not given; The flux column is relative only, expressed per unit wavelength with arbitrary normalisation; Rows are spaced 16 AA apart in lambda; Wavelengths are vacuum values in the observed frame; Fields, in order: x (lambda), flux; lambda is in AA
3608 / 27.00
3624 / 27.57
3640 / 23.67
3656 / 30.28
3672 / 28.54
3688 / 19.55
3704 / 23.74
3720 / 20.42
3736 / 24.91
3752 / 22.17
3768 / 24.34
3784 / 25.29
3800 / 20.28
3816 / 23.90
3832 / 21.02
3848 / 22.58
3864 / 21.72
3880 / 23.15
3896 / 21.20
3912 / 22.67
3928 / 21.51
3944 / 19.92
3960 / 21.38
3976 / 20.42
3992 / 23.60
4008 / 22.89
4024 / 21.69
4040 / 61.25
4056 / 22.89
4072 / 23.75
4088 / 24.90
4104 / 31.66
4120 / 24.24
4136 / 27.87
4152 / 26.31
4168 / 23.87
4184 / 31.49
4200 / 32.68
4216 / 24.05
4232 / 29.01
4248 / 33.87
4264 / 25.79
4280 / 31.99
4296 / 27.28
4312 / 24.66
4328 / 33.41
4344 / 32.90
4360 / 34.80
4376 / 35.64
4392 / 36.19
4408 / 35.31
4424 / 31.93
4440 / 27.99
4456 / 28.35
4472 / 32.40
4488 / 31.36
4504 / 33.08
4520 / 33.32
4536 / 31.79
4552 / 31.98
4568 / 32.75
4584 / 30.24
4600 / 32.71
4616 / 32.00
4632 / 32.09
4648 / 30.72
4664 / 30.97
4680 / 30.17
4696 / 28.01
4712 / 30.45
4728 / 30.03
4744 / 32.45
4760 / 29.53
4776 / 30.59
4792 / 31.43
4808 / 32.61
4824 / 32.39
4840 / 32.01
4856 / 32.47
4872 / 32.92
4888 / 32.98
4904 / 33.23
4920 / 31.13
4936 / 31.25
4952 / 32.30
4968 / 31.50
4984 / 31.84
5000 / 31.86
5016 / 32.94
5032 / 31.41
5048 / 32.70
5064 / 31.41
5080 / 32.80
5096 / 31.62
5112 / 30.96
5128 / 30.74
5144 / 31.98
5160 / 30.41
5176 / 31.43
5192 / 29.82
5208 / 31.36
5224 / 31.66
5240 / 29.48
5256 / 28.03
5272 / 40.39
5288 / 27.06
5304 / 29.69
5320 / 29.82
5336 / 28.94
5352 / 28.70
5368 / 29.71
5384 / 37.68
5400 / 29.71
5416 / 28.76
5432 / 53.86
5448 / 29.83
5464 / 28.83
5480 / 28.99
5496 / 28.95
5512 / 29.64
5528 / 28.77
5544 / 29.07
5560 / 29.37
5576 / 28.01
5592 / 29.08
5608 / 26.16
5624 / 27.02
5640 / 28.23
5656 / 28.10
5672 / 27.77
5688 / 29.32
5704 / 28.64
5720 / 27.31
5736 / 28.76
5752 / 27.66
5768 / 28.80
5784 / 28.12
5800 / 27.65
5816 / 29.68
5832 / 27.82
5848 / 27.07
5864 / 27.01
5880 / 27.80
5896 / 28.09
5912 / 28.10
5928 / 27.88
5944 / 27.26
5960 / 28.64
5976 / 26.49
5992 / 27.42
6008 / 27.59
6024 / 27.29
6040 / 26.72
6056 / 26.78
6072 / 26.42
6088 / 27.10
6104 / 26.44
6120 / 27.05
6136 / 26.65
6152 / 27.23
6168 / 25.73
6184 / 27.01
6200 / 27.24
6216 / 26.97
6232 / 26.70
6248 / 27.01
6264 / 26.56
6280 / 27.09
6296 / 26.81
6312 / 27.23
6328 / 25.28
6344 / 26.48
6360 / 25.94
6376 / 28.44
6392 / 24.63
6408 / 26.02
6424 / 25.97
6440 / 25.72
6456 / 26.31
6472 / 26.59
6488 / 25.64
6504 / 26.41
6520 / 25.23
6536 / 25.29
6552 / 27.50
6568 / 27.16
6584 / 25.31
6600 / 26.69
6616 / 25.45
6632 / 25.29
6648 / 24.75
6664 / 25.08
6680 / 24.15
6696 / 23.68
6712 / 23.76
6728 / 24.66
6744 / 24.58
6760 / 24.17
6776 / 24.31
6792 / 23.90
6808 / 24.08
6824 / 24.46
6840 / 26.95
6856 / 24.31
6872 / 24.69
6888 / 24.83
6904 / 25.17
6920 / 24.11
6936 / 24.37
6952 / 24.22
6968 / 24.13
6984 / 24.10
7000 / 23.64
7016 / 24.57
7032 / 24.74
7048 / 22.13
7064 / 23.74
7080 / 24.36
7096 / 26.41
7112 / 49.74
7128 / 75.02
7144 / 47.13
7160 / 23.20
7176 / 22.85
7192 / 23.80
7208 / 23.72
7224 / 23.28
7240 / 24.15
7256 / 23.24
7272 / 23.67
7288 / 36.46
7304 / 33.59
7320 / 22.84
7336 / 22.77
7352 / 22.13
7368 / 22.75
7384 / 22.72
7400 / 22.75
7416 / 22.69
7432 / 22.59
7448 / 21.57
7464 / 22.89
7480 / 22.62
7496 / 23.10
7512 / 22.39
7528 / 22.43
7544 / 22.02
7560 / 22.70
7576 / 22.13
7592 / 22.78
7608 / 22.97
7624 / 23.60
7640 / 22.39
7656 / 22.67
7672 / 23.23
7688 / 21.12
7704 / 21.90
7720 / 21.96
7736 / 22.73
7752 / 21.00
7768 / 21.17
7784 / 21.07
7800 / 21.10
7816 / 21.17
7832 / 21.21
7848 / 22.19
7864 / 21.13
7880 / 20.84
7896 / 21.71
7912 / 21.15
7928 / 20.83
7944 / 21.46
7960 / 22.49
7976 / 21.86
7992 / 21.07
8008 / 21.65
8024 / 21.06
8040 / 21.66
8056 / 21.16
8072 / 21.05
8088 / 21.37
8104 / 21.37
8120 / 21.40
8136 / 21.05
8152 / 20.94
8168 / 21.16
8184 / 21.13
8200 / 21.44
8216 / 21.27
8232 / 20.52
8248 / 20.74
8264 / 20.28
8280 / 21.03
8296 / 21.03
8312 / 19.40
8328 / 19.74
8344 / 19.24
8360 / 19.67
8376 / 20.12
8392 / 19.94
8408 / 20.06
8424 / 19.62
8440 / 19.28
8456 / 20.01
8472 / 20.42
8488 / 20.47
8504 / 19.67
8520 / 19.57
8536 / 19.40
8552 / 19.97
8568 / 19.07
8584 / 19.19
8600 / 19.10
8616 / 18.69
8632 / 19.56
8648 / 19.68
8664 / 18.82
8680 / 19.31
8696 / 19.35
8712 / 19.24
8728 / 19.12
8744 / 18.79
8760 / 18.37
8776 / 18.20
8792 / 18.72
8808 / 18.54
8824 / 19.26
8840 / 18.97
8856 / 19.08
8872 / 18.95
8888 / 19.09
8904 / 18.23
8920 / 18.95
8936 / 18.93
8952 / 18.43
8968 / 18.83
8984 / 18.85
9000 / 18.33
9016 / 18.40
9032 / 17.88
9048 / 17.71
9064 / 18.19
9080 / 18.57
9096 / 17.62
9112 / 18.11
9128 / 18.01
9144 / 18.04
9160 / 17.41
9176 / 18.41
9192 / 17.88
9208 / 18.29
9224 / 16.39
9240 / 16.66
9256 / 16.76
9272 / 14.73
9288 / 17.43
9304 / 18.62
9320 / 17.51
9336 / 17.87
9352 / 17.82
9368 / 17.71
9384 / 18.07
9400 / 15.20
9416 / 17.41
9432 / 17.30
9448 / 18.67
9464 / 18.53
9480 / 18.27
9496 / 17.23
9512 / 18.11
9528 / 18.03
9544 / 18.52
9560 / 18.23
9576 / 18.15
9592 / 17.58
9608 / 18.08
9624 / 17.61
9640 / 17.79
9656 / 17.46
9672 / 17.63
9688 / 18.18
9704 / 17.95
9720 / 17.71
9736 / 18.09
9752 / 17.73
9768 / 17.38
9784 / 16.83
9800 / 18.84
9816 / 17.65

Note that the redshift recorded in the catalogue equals 0.08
